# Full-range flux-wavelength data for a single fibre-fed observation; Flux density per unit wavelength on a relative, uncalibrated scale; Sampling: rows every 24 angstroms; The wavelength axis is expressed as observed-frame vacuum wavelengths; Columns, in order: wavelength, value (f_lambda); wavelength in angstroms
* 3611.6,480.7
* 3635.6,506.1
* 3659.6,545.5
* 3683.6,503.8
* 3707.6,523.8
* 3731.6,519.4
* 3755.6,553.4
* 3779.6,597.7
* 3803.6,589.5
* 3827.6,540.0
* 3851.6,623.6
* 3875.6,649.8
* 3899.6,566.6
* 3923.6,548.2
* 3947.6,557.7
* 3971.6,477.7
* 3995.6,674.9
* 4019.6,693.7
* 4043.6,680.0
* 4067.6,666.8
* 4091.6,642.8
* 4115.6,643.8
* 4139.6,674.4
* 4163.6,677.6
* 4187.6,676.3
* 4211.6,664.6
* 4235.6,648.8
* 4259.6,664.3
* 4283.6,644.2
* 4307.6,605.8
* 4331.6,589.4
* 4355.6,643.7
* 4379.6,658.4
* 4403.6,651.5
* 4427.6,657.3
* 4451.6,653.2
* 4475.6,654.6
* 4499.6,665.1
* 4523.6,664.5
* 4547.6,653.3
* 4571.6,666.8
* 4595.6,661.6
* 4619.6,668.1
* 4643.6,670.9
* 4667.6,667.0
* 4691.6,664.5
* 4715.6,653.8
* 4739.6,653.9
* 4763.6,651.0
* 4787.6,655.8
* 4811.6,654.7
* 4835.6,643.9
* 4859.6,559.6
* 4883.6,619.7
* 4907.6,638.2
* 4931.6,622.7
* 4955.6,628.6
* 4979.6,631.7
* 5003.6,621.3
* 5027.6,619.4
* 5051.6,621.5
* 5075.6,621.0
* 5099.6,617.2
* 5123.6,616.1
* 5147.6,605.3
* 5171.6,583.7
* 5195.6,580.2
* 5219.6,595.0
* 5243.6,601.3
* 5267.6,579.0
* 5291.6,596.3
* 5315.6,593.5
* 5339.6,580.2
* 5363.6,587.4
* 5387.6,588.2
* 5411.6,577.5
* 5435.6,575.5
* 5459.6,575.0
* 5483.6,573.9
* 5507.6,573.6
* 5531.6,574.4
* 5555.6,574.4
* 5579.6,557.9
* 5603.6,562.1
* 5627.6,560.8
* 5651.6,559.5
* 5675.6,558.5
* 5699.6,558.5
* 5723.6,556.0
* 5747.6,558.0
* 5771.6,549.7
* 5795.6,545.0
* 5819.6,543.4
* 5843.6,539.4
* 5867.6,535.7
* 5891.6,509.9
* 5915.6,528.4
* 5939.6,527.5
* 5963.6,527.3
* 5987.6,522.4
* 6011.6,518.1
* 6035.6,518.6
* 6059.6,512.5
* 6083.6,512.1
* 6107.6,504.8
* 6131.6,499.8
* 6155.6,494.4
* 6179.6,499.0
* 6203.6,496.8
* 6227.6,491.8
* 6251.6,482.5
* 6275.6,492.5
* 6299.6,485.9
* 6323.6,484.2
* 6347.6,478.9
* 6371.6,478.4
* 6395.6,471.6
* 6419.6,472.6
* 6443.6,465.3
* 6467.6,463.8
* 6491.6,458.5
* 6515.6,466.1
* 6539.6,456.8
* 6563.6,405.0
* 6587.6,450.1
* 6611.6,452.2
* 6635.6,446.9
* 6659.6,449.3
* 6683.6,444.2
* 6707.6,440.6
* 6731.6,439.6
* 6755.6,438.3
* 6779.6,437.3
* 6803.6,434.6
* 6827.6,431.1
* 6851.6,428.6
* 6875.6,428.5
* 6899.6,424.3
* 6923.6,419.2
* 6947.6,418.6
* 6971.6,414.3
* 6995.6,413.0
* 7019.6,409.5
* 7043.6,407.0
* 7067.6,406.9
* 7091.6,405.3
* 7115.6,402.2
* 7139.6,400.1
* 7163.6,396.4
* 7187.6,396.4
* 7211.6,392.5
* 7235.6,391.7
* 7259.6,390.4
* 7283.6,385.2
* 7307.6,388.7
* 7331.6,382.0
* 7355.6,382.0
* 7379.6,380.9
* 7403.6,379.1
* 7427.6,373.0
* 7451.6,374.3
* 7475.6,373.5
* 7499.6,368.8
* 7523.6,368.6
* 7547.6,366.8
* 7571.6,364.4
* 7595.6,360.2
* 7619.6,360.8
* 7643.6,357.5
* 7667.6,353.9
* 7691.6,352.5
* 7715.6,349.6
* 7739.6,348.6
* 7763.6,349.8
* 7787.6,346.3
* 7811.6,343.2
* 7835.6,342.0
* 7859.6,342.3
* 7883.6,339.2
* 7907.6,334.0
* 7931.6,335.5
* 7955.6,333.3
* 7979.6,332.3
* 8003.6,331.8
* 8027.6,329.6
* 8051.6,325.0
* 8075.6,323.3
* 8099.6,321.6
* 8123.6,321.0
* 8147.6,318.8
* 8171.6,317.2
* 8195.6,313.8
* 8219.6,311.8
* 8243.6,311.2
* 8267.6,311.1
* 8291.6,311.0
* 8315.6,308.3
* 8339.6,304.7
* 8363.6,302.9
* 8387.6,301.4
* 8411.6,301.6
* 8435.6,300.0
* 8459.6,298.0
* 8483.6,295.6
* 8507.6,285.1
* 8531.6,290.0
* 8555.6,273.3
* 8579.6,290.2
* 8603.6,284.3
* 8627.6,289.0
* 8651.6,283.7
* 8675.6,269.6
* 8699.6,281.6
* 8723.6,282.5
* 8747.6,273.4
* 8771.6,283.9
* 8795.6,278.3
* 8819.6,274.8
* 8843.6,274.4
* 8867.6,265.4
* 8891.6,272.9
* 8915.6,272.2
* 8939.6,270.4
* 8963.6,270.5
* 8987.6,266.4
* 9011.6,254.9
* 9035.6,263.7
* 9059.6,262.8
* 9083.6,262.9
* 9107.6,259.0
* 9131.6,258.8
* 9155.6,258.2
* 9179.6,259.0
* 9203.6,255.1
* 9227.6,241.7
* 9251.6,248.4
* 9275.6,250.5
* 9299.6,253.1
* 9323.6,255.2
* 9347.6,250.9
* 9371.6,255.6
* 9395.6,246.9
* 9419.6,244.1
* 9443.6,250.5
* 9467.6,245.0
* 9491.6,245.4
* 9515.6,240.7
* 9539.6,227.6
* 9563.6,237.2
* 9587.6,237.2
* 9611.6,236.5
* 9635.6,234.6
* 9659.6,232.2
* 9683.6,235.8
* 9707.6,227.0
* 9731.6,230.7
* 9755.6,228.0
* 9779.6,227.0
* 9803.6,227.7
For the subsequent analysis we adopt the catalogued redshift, 0.00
